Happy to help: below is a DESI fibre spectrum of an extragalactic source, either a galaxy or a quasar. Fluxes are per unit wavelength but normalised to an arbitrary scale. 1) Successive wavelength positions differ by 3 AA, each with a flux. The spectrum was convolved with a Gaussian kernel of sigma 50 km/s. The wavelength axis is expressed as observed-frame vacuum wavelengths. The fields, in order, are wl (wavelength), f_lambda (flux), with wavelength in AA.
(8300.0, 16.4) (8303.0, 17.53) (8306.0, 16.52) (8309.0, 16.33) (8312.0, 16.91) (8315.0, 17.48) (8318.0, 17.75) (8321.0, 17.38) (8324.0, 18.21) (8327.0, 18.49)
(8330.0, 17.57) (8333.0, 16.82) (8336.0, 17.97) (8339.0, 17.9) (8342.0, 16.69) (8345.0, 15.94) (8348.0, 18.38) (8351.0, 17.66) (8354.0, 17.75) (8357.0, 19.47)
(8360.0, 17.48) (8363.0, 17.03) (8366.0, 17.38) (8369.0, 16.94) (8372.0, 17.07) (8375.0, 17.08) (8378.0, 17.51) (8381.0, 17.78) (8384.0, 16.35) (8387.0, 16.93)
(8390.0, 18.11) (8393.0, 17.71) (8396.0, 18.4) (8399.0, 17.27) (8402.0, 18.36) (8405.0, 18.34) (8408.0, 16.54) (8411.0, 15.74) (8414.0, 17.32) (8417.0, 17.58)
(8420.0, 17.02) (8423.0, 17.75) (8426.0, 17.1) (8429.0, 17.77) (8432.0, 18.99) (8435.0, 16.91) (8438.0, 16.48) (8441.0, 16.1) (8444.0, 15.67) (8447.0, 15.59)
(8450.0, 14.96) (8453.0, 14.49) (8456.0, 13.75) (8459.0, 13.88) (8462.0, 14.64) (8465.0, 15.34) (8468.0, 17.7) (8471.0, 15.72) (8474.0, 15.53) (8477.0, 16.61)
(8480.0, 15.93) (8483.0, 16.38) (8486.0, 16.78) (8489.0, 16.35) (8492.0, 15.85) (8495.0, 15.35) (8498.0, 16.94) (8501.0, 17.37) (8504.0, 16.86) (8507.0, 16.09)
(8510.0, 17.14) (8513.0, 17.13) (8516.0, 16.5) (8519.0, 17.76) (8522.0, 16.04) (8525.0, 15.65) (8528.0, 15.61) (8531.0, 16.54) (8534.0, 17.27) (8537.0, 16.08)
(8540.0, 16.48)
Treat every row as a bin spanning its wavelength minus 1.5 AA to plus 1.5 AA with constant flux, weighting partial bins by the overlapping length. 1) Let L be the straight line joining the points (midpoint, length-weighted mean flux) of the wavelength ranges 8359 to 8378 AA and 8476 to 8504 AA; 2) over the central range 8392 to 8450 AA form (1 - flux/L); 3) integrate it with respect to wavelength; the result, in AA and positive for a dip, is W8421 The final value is -0.95 AA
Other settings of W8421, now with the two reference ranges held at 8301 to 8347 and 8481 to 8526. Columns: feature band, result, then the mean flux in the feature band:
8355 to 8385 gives -0.6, 17.4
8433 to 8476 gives 3.1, 15.5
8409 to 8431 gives -0.4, 17.2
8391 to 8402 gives -0.6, 17.9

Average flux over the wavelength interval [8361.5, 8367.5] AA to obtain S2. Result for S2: 17.2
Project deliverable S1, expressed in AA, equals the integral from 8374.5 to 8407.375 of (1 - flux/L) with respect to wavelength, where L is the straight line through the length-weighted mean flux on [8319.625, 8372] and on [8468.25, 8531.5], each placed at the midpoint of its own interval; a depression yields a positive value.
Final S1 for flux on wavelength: -0.72 AA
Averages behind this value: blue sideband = 17.6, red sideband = 16.4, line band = 17.6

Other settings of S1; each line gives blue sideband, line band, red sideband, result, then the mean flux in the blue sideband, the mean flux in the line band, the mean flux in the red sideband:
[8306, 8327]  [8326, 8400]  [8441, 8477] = -3.61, 17.4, 17.5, 15.3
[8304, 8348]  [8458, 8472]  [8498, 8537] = 1.11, 17.3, 15.5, 16.7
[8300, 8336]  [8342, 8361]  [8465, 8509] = -0.61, 17.3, 17.7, 16.4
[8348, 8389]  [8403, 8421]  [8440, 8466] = -1.09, 17.5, 17.1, 14.9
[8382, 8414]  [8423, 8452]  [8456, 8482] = -0.45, 17.4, 16.6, 15.6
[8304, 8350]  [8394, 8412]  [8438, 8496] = -1.17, 17.4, 17.5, 15.6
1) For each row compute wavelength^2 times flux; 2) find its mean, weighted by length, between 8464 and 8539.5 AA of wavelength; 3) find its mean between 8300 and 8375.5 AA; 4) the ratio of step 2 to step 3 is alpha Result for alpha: 0.98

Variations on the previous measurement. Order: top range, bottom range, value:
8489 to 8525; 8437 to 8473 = 1.09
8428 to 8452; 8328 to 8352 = 0.97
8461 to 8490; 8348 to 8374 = 0.94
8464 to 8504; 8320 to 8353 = 0.96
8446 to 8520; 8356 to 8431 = 0.94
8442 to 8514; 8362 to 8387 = 0.95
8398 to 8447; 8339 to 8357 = 1.00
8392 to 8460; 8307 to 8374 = 0.98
